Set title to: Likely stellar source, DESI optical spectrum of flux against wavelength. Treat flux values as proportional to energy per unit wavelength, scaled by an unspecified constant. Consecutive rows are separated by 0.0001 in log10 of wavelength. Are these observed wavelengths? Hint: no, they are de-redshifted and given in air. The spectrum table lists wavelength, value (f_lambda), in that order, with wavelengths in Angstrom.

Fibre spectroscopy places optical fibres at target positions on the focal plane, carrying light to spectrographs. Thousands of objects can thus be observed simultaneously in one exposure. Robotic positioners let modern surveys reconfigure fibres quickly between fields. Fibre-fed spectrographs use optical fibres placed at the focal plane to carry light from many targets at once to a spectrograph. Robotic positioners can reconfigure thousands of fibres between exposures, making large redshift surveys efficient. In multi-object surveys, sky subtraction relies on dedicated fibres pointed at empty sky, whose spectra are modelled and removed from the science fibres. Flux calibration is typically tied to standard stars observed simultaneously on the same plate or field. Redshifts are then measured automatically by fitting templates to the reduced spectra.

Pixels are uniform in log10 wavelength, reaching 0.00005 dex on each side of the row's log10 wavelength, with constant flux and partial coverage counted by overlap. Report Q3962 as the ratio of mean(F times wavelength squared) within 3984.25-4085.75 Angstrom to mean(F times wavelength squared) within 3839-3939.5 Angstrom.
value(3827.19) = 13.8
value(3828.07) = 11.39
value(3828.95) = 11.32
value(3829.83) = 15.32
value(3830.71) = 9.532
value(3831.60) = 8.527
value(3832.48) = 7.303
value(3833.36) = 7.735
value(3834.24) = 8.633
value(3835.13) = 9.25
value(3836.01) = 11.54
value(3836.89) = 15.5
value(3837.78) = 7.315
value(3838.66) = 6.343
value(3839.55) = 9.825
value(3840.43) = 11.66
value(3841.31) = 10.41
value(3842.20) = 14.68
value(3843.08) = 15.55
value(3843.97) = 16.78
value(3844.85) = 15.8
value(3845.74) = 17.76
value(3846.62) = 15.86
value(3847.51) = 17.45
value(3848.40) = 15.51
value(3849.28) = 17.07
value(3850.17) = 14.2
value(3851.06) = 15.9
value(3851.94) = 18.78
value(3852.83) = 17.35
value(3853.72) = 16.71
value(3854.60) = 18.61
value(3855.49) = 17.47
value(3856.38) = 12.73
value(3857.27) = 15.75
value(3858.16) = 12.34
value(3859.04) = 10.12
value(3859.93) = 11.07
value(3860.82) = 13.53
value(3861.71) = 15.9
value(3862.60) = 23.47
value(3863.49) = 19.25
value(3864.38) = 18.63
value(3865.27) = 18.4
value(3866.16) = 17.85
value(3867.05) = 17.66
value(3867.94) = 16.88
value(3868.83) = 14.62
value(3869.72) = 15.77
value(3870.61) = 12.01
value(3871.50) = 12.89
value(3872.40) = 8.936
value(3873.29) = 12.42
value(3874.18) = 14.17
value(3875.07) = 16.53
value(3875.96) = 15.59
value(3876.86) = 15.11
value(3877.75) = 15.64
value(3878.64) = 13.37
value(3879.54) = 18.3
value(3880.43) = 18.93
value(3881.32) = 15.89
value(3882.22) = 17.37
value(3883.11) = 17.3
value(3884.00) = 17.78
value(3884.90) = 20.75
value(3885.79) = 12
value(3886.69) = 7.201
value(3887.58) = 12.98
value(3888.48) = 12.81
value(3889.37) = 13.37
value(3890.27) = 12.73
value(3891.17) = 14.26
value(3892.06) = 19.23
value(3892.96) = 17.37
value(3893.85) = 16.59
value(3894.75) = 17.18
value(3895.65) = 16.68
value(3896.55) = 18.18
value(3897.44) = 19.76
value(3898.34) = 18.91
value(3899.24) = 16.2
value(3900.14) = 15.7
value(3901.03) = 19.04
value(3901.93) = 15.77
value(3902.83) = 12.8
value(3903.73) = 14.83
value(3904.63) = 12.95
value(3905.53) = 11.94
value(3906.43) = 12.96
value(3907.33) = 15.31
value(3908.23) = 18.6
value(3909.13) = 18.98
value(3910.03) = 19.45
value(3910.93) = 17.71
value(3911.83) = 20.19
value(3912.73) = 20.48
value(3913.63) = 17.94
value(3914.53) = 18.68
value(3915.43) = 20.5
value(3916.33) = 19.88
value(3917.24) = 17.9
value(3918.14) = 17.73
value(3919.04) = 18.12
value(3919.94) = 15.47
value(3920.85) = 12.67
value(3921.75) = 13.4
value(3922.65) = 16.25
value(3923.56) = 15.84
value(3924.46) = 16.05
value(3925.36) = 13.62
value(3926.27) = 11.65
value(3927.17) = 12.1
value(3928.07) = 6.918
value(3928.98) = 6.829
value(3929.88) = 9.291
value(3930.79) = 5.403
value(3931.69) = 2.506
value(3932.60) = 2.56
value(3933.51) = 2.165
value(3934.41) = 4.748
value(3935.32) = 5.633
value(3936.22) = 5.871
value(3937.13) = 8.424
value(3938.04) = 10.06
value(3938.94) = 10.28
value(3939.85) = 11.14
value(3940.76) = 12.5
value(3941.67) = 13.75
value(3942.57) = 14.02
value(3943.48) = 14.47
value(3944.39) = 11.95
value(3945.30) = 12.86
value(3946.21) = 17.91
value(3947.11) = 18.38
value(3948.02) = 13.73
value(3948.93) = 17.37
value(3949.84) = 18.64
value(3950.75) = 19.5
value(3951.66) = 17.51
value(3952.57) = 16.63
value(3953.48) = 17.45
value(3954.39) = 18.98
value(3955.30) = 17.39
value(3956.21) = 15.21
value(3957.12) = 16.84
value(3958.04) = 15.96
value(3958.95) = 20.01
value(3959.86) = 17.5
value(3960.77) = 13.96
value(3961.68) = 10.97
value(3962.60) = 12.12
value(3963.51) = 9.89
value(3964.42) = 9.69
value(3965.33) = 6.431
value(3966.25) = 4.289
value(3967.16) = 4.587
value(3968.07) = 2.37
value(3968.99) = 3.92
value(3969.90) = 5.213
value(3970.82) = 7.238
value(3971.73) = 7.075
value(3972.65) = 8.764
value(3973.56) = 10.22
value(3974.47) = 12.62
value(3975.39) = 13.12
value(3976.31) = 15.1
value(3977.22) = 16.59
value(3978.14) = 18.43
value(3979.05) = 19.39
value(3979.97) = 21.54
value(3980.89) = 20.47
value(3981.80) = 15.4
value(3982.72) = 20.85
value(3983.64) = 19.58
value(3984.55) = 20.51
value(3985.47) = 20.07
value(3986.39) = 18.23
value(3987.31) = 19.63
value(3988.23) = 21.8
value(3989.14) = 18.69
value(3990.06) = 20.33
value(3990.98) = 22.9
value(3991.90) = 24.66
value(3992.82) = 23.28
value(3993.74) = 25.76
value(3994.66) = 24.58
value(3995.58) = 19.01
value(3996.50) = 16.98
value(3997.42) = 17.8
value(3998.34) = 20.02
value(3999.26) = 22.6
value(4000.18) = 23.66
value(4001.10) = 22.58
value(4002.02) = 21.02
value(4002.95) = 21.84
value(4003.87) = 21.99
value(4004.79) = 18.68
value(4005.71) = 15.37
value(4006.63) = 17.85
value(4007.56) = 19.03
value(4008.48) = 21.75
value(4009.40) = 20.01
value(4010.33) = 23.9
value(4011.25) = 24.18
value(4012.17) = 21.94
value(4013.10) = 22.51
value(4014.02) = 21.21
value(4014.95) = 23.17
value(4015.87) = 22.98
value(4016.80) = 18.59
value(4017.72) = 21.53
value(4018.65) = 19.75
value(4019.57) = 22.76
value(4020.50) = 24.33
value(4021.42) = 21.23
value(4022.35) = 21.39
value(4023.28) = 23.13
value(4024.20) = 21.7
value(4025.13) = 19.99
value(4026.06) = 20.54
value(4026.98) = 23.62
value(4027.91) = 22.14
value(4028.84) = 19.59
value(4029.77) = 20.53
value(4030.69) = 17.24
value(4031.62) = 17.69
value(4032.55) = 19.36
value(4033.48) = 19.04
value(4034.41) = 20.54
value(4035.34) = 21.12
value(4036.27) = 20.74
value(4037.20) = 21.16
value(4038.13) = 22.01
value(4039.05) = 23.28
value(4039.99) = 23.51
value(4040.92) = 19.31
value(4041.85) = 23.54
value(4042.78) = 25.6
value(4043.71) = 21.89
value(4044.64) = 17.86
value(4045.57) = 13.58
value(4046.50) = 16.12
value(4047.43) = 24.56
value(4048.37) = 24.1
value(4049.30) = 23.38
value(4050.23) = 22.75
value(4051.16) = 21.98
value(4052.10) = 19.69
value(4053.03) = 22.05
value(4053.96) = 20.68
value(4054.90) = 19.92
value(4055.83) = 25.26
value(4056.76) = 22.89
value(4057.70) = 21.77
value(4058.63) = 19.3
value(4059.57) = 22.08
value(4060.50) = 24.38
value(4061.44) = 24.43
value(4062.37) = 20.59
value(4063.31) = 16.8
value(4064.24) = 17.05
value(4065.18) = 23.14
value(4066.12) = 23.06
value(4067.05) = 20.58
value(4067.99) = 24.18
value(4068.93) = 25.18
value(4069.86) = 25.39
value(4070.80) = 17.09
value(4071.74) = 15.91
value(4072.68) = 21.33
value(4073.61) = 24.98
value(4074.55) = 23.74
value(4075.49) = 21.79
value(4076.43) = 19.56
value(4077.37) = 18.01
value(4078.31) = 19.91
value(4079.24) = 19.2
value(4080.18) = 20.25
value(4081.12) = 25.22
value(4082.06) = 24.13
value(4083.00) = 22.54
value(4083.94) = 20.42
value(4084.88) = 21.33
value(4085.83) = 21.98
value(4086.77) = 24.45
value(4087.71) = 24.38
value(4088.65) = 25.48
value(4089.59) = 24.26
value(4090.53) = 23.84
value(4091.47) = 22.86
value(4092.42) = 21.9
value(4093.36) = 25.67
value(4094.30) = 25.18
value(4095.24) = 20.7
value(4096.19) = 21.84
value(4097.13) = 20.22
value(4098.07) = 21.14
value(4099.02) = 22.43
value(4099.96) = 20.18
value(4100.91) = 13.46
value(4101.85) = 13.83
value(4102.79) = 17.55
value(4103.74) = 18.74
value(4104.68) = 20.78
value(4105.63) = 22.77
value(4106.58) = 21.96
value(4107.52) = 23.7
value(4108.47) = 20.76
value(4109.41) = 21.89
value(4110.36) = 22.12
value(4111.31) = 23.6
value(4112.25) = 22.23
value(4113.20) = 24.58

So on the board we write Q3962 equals 1.6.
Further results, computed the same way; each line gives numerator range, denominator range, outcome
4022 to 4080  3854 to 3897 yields 1.49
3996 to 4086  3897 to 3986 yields 1.61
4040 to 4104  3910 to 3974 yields 1.81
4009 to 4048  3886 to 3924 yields 1.38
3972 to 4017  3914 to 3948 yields 1.69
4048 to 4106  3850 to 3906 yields 1.53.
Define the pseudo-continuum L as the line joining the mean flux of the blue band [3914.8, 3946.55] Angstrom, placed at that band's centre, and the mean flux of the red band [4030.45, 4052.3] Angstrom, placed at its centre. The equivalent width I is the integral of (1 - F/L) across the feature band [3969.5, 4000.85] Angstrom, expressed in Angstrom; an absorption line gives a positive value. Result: -3.23 Angstrom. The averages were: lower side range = 11.7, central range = 18.1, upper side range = 20.9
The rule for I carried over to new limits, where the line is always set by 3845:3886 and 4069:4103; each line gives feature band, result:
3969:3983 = 3.76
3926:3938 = 7.56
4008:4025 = -1.89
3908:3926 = -0.19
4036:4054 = -0.82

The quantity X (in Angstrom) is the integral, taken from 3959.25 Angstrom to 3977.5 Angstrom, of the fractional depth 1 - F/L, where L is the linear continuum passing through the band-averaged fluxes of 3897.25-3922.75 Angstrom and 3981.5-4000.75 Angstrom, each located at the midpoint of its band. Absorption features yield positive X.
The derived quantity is 9.4 Angstrom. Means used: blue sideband 16.9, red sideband 20.8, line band 9.61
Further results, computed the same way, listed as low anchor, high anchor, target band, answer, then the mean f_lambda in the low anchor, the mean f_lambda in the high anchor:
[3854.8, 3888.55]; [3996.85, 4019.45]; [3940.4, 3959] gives 2.4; 15.3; 21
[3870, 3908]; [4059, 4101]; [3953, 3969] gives 4.9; 15.3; 21.9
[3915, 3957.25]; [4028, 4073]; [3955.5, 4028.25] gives -3.1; 13.1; 21.1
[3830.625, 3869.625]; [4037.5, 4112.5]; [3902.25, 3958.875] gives 9.6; 14.3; 21.6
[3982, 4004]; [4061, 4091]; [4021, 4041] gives 0.5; 21.1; 21.9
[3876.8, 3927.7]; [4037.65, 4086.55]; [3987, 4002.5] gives -1.8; 16.1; 21.5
